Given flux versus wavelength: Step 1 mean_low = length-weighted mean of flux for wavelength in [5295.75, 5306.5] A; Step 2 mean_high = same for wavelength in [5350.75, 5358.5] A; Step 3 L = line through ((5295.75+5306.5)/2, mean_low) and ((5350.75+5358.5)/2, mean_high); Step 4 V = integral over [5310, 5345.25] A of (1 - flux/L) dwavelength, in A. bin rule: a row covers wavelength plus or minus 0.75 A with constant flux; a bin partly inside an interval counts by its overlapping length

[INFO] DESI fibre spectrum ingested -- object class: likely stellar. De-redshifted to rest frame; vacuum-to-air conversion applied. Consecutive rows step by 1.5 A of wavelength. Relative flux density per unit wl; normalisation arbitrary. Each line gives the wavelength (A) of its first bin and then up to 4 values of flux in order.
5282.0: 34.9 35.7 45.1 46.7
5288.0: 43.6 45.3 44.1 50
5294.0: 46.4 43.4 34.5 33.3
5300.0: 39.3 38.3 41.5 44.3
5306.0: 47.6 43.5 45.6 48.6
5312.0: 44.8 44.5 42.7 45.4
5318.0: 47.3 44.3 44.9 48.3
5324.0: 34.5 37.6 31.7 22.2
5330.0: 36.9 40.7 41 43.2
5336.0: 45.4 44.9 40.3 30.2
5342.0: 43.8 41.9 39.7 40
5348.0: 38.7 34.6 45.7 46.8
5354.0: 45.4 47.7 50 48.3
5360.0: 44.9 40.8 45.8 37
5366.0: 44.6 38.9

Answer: 2.0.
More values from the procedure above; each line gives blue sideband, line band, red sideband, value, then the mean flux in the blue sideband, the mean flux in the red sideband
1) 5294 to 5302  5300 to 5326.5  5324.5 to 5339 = -3.5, 38.6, 38.2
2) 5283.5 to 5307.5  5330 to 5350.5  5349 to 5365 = 1.7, 42.7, 44.5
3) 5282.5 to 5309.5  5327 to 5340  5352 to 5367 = 1.6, 42.6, 45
